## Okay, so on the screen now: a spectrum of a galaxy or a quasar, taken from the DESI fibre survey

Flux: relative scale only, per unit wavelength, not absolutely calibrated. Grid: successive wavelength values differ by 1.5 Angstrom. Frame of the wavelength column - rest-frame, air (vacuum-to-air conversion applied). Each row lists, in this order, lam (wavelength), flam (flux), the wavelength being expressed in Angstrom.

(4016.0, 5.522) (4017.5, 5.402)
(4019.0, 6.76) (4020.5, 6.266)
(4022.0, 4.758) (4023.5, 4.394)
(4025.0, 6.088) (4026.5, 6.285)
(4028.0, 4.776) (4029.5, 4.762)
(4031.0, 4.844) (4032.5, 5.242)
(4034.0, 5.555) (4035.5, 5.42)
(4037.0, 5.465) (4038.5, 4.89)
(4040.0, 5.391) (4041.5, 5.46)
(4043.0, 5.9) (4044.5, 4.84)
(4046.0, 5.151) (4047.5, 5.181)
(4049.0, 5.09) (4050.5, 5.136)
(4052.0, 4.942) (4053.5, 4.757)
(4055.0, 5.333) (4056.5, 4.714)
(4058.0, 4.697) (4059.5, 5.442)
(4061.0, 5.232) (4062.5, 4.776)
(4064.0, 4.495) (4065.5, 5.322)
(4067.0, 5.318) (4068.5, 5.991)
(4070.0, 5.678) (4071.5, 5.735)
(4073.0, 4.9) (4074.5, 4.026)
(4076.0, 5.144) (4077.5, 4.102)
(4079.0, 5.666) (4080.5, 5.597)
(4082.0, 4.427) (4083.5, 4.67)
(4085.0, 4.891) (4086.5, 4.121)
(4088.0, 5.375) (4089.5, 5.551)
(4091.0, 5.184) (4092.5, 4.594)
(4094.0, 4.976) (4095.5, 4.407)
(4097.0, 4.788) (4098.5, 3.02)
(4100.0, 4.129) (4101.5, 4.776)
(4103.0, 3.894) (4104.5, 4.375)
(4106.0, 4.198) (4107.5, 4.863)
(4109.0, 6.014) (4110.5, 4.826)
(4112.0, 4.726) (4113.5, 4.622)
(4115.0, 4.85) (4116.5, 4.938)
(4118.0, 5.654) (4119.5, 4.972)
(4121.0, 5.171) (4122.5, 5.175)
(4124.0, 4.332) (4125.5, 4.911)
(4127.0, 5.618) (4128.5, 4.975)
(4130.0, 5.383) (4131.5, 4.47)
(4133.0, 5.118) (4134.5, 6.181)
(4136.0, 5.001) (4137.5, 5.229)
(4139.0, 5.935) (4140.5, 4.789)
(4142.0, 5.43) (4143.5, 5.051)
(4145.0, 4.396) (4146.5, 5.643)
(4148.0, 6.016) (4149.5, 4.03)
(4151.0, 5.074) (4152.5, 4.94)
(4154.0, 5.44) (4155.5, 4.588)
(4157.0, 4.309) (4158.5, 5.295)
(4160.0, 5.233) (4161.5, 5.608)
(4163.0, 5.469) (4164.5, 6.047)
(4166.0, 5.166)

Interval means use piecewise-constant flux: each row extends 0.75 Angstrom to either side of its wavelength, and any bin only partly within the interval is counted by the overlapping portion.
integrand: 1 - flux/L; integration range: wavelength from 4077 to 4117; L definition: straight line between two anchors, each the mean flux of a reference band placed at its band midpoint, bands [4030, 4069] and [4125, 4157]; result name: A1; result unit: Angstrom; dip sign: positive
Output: 3.29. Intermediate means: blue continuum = 5.17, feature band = 4.73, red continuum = 5.14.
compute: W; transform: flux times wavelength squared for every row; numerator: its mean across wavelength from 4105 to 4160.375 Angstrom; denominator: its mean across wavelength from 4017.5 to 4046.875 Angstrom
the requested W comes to 0.99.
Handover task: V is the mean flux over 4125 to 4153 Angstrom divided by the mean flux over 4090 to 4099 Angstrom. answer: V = 1.1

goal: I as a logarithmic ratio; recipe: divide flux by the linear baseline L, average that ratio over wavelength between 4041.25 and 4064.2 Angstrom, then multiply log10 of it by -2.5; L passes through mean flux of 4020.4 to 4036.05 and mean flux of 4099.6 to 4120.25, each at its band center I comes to 0.01 mag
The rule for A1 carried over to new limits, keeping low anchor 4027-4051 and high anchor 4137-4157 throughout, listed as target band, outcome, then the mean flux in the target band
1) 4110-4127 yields 0.54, 4.96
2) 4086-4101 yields 1.52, 4.63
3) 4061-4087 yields 0.81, 5.01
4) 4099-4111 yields 1.26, 4.6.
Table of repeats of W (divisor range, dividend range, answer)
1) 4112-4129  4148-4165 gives 1.04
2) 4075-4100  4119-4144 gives 1.11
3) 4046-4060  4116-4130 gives 1.05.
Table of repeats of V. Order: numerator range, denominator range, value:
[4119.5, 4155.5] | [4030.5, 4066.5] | 1.00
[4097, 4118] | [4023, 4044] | 0.86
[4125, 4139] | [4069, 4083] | 1.04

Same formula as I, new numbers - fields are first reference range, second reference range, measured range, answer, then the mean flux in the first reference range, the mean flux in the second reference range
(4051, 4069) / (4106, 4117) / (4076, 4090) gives 0.02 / 5.07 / 4.92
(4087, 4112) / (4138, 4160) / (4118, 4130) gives -0.05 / 4.68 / 5.07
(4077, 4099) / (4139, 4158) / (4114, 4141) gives -0.05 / 4.79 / 5.02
